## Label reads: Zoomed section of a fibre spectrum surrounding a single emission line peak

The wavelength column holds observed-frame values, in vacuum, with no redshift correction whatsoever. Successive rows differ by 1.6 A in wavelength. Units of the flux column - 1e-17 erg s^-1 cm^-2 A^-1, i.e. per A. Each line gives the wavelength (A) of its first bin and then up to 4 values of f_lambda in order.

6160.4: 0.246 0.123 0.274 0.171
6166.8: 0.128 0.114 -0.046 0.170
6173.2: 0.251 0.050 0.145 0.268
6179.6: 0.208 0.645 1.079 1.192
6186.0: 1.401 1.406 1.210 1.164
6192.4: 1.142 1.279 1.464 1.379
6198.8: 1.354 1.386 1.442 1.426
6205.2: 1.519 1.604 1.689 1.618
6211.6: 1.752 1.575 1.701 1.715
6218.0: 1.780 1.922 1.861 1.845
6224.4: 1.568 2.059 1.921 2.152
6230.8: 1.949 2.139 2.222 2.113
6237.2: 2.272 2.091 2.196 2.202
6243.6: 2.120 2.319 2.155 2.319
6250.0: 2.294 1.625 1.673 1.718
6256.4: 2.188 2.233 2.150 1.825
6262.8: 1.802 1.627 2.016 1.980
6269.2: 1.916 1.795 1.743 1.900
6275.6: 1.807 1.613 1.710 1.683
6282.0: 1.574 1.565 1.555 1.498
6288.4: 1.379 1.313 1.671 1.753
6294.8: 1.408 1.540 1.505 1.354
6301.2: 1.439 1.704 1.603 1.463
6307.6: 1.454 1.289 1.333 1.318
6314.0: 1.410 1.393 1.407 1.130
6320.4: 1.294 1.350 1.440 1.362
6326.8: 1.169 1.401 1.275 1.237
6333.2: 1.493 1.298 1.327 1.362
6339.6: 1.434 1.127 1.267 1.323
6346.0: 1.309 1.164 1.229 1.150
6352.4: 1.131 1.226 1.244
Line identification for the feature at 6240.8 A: C IV 1549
